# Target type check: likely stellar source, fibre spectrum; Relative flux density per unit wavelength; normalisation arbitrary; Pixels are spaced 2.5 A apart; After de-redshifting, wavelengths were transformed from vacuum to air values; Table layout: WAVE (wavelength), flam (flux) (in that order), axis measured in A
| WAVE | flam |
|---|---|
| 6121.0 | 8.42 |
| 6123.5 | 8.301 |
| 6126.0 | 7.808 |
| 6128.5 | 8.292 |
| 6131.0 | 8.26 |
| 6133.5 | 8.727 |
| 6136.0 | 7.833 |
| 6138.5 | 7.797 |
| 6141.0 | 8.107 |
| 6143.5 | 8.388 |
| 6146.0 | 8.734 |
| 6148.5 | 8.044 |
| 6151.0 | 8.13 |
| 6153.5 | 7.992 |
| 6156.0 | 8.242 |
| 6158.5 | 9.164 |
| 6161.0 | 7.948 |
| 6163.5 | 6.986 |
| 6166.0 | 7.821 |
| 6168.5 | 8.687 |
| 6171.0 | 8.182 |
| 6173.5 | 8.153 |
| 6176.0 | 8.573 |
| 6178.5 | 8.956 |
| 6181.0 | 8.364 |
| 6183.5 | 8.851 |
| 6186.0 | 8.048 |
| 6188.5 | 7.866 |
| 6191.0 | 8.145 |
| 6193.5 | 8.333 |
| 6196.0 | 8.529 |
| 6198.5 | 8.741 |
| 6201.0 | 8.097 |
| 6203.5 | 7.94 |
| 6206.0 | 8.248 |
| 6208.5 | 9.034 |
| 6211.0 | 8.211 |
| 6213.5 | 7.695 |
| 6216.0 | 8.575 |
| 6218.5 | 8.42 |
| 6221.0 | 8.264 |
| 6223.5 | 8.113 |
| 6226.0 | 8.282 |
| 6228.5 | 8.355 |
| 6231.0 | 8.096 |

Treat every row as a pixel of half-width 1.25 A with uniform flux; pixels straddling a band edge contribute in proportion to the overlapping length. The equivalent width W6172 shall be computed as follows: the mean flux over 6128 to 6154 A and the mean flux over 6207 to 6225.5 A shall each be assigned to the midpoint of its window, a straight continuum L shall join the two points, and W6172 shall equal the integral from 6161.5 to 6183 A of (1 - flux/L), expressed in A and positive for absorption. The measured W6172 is 0.09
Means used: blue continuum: 8.21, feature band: 8.23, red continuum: 8.33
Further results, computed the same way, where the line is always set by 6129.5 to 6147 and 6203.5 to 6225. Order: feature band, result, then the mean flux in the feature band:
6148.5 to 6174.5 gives 0.5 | 8.13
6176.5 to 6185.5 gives -0.4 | 8.65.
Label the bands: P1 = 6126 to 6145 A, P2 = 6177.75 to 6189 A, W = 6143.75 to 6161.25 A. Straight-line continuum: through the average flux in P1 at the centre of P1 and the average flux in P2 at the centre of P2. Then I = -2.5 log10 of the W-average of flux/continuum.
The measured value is -0.01 mag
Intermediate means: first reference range 8.18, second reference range 8.43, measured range 8.35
